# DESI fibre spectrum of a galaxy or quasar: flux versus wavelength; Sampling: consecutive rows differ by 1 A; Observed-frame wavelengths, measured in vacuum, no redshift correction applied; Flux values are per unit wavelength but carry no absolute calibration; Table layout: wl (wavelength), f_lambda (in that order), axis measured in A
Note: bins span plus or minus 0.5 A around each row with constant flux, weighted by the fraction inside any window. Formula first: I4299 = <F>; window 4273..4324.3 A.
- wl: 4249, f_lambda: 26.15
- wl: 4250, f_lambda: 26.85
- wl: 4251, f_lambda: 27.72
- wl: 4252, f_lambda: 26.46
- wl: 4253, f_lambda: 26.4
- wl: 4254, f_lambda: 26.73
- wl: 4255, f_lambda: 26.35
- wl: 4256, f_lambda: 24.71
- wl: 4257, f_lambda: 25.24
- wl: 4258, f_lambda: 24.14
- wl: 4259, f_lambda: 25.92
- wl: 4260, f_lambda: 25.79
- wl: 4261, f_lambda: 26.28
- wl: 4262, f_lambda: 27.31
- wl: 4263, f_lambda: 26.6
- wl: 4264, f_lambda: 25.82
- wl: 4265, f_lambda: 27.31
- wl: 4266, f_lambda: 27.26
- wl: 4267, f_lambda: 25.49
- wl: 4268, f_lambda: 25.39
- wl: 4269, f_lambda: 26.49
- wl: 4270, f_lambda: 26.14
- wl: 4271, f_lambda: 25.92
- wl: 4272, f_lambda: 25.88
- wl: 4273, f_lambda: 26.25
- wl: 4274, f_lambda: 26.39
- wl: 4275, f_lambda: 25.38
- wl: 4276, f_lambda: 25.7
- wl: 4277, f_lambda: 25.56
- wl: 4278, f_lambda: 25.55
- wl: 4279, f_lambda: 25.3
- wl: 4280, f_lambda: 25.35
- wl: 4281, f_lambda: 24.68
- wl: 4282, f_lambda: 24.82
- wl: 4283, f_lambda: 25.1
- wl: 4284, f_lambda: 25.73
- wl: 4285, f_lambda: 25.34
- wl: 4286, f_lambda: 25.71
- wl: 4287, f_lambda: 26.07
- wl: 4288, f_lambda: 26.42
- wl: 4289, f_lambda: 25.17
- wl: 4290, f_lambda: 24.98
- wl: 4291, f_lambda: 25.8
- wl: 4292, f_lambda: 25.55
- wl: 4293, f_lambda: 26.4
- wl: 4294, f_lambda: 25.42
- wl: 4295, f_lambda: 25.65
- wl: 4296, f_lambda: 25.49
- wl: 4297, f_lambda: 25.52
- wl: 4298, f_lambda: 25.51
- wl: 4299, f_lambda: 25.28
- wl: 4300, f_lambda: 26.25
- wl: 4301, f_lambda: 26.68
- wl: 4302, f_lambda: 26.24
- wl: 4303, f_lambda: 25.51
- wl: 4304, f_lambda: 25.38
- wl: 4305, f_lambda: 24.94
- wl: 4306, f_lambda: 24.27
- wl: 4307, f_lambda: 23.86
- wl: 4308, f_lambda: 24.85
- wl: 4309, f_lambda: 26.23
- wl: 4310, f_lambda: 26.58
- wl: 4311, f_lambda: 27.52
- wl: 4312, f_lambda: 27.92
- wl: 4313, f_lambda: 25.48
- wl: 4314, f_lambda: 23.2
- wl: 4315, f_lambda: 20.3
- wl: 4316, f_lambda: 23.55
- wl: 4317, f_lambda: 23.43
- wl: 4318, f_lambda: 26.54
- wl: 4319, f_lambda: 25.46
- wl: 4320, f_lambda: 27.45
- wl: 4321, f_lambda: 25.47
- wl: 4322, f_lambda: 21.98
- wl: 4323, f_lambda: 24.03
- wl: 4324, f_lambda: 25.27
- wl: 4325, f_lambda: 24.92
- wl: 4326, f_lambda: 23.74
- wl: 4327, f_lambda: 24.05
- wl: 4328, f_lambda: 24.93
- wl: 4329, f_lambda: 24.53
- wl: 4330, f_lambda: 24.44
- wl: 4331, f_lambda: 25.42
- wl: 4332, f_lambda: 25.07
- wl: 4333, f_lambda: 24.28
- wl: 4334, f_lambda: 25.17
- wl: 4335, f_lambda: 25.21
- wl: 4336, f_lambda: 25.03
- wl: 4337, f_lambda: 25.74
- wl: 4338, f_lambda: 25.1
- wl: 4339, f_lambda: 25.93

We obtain 25.3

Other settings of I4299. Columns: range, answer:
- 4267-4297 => 25.6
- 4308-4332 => 24.9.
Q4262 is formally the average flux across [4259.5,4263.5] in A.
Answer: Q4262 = 26.5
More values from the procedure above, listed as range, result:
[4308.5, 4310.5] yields 26.4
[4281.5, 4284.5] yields 25.2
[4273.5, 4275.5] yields 25.9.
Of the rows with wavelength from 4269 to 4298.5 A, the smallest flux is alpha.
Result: 24.68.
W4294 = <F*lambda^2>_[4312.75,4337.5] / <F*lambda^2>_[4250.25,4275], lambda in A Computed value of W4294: 0.97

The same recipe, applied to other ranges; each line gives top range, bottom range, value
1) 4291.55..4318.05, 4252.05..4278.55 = 0.99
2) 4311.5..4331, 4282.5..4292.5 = 0.98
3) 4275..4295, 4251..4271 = 0.99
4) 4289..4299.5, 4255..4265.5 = 1.00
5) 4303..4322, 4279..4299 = 0.99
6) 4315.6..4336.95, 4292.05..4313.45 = 0.97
